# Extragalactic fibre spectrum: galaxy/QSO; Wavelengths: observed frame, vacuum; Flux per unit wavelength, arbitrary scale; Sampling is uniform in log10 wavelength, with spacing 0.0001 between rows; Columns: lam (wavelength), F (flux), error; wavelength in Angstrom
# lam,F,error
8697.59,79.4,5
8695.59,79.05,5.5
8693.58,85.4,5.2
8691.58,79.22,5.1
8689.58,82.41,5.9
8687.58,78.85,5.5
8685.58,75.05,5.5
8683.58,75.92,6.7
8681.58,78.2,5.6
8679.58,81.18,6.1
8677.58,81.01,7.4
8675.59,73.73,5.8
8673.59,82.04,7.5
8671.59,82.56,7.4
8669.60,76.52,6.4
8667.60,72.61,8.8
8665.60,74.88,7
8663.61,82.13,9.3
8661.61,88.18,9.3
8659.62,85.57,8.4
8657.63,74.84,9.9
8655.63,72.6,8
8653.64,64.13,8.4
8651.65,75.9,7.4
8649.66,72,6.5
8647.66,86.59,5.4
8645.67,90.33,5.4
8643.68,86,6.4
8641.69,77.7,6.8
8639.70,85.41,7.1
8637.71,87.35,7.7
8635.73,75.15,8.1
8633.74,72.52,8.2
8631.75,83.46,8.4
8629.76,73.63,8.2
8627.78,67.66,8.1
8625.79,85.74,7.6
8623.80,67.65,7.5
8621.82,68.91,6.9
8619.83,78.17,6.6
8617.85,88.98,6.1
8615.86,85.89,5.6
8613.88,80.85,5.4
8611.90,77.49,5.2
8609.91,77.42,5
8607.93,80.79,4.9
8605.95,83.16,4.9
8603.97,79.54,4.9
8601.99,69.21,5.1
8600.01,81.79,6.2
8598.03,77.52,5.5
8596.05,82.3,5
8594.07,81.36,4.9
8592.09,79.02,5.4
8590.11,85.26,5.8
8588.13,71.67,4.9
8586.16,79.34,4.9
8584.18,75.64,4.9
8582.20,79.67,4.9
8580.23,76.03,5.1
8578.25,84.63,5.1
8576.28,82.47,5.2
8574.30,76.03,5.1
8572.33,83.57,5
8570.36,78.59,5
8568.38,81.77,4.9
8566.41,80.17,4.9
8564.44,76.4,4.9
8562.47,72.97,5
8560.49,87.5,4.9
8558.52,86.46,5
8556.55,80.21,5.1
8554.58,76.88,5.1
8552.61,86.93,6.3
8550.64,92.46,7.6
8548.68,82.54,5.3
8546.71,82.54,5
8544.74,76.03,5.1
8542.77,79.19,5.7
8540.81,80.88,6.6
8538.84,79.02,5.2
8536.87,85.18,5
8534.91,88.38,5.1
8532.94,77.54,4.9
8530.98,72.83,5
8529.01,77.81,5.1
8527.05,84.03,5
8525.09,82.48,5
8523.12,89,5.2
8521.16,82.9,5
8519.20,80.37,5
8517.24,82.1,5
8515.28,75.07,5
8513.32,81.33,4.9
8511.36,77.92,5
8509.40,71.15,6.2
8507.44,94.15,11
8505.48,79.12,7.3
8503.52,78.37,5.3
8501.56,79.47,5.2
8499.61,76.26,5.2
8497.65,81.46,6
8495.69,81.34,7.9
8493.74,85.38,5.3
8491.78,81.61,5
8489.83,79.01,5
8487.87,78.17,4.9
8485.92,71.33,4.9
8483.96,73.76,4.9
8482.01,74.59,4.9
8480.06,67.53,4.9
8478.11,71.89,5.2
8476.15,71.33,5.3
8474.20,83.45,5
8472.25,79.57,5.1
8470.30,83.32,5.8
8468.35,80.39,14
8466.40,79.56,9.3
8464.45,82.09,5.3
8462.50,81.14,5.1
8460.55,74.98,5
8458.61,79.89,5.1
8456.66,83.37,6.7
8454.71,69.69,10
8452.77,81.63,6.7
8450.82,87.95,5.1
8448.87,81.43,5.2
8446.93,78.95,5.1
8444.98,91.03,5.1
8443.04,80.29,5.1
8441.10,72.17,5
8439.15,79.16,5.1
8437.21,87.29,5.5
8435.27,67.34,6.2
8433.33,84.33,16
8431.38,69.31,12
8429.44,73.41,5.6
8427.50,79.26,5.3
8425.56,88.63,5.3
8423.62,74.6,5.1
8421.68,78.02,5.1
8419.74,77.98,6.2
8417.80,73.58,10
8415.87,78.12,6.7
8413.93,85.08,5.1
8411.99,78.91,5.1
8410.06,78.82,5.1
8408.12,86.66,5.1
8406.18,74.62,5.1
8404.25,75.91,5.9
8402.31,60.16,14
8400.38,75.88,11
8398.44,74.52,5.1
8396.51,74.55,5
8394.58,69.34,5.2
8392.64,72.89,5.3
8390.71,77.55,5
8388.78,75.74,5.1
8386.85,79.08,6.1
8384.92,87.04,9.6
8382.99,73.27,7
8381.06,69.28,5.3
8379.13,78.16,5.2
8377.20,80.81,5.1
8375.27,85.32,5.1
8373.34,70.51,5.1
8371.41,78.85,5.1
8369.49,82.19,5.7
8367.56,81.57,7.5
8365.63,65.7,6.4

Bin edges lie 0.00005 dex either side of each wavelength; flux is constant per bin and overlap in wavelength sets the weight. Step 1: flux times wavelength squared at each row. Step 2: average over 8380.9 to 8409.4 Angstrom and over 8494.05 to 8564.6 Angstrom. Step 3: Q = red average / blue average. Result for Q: 1.1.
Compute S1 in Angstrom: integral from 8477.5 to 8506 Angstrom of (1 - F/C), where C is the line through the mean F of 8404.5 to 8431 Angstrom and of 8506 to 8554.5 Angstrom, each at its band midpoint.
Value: 1.2 Angstrom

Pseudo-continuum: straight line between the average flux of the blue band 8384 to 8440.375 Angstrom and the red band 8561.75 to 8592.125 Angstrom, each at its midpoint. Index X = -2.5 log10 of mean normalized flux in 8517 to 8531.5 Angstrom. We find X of -0.044 mag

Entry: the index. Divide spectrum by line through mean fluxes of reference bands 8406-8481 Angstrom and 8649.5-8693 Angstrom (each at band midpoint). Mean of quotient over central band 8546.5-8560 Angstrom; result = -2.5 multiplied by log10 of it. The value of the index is -0.08 mag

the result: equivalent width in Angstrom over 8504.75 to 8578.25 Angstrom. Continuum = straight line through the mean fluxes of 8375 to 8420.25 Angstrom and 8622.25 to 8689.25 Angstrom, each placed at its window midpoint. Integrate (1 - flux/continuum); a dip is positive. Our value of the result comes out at -3.4 Angstrom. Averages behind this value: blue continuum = 76.7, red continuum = 78.4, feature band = 81.2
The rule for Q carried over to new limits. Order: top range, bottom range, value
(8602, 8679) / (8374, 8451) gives 1.07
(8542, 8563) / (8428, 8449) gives 1.08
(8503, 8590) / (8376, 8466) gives 1.07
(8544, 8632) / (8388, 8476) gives 1.06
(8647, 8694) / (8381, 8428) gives 1.08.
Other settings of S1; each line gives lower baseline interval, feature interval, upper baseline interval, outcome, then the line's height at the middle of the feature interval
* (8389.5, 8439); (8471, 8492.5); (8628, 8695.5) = 0.5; 77.4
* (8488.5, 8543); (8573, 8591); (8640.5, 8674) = 0.2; 80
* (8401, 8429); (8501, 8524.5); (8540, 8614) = -0.5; 79.2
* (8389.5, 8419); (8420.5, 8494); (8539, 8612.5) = -1.3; 77.1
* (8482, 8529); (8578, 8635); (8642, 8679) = 0.7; 79.4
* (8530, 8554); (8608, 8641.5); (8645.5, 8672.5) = 0.3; 79.2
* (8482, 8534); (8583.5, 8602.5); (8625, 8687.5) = 0.1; 79.1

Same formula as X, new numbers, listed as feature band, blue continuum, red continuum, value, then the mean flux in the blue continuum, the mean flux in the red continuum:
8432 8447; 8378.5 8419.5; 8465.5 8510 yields -0.04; 76.2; 78.4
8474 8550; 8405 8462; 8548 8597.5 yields 0.01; 79.2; 80.8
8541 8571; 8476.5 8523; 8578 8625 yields -0.04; 78.6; 78.8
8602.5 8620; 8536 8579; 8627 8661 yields -0.02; 81.4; 78.5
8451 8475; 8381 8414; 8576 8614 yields -0.04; 76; 79.2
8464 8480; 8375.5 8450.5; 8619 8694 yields -0.01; 77.6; 78.4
